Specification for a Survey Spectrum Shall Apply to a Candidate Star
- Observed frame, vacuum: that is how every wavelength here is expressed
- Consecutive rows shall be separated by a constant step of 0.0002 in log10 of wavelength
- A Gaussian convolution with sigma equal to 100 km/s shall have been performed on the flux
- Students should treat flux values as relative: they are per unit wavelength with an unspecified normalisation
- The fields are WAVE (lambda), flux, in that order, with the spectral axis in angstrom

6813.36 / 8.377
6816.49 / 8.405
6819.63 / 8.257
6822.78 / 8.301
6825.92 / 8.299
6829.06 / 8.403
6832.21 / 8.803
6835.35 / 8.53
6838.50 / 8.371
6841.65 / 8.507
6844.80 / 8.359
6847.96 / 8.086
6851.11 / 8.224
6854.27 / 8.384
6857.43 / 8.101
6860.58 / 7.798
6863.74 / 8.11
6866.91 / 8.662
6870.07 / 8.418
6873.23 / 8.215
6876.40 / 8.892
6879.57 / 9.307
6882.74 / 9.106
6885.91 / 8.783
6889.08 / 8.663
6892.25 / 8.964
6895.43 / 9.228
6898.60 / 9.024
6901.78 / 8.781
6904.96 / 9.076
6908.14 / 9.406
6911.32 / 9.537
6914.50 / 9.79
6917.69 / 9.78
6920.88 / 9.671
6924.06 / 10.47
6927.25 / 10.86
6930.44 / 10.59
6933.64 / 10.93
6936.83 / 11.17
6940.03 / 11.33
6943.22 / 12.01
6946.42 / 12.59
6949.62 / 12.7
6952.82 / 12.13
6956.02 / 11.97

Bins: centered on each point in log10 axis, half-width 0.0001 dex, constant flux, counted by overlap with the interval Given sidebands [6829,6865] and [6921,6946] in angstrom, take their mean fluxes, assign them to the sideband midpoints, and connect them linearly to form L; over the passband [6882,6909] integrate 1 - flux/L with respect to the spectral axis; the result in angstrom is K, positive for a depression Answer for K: 2.3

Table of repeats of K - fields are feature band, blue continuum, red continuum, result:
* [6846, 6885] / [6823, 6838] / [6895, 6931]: 2.4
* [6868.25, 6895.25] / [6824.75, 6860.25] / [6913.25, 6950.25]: 1.9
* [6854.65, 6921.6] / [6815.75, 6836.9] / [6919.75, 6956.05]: 7.7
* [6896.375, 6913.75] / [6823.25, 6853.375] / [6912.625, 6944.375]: 1.5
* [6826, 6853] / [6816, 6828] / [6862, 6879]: -0.1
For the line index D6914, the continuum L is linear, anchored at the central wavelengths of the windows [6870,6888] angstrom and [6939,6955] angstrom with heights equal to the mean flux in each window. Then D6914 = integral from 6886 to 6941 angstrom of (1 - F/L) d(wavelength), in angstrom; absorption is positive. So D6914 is 3.8 angstrom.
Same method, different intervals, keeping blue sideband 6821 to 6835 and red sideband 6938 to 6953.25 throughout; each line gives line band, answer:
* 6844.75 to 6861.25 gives 1.9 angstrom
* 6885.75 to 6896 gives 1.5 angstrom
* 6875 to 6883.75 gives 0.8 angstrom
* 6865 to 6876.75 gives 1.6 angstrom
